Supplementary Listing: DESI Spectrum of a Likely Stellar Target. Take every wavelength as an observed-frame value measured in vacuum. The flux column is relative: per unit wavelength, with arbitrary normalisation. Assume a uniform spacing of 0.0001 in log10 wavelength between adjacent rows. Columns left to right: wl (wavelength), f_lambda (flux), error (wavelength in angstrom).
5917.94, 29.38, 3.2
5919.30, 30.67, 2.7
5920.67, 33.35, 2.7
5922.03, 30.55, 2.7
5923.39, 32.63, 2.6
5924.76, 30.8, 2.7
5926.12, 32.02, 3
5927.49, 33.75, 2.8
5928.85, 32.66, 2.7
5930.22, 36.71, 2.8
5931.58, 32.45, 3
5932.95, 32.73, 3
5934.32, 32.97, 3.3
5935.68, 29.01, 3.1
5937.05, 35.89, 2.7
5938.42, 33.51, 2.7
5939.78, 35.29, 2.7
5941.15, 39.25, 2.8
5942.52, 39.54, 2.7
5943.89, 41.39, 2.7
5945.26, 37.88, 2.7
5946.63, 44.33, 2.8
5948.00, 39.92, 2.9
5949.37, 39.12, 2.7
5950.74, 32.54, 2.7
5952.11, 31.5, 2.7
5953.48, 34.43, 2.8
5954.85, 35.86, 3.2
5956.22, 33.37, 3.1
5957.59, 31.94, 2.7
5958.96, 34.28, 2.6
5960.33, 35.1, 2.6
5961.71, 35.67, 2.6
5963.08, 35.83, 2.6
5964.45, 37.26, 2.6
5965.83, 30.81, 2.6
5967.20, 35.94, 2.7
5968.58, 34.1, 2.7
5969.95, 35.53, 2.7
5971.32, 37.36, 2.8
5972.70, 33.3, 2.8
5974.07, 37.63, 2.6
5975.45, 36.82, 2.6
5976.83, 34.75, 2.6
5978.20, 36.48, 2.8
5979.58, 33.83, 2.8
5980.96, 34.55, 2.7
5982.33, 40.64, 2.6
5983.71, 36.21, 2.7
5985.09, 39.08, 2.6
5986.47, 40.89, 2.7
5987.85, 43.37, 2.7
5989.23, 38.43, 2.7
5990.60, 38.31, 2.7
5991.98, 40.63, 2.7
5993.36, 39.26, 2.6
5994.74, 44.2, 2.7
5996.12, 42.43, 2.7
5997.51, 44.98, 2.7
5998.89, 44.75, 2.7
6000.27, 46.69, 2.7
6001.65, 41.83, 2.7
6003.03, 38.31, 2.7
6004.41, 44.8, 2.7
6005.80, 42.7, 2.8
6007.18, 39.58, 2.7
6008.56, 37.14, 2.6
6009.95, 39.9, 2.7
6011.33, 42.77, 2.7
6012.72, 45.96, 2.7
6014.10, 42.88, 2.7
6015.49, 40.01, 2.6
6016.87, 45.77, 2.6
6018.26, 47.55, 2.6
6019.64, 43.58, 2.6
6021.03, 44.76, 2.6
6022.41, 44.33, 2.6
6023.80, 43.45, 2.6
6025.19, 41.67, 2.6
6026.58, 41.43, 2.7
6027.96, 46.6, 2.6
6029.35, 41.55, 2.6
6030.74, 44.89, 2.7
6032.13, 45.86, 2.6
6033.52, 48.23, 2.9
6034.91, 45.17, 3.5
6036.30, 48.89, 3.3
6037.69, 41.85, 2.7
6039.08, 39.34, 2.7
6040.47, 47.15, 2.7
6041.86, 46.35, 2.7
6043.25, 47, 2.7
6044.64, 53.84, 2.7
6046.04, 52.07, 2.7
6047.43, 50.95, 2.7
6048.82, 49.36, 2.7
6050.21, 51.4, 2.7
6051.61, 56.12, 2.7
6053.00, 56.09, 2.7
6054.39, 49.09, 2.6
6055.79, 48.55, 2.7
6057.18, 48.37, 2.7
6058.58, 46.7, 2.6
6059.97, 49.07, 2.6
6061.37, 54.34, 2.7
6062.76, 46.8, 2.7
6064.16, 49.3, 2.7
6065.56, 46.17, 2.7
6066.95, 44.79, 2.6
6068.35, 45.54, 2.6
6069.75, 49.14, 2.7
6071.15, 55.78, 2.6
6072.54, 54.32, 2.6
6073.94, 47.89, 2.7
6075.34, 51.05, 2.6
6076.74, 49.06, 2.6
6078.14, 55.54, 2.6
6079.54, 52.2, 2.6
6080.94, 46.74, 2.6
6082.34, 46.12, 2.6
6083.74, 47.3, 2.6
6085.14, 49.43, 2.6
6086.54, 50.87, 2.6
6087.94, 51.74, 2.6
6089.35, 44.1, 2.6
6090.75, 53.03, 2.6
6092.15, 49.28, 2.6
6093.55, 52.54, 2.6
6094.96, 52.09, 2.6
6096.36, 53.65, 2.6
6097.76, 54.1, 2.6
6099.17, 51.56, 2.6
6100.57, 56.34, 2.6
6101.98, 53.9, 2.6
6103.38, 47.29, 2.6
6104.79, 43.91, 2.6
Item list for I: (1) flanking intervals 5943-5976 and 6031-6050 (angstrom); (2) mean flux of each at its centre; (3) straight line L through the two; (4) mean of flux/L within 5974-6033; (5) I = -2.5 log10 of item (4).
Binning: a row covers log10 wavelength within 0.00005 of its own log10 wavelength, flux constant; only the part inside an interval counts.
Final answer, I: 0.02 mag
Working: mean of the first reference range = 35.9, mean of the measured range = 41.5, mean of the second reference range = 47.4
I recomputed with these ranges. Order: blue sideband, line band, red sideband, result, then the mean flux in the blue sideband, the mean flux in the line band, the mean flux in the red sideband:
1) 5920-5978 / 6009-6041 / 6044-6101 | 0.013 mag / 35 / 44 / 50.5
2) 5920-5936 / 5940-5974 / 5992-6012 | 0.002 mag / 32.6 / 36.1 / 42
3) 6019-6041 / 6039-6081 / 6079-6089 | -0.068 mag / 44.3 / 49.9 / 49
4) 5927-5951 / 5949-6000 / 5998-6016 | 0.062 mag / 36.1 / 37.1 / 42.2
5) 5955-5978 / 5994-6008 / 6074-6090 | -0.096 mag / 35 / 43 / 49.4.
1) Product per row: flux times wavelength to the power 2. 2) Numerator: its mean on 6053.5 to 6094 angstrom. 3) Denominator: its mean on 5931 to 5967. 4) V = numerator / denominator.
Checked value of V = 1.5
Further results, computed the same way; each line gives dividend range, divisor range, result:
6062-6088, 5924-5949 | 1.45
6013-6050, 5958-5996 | 1.25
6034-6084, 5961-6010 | 1.30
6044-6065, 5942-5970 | 1.46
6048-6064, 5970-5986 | 1.42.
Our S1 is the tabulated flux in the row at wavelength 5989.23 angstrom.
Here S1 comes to 38.43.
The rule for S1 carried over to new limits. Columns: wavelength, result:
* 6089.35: 44.1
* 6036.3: 48.89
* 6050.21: 51.4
